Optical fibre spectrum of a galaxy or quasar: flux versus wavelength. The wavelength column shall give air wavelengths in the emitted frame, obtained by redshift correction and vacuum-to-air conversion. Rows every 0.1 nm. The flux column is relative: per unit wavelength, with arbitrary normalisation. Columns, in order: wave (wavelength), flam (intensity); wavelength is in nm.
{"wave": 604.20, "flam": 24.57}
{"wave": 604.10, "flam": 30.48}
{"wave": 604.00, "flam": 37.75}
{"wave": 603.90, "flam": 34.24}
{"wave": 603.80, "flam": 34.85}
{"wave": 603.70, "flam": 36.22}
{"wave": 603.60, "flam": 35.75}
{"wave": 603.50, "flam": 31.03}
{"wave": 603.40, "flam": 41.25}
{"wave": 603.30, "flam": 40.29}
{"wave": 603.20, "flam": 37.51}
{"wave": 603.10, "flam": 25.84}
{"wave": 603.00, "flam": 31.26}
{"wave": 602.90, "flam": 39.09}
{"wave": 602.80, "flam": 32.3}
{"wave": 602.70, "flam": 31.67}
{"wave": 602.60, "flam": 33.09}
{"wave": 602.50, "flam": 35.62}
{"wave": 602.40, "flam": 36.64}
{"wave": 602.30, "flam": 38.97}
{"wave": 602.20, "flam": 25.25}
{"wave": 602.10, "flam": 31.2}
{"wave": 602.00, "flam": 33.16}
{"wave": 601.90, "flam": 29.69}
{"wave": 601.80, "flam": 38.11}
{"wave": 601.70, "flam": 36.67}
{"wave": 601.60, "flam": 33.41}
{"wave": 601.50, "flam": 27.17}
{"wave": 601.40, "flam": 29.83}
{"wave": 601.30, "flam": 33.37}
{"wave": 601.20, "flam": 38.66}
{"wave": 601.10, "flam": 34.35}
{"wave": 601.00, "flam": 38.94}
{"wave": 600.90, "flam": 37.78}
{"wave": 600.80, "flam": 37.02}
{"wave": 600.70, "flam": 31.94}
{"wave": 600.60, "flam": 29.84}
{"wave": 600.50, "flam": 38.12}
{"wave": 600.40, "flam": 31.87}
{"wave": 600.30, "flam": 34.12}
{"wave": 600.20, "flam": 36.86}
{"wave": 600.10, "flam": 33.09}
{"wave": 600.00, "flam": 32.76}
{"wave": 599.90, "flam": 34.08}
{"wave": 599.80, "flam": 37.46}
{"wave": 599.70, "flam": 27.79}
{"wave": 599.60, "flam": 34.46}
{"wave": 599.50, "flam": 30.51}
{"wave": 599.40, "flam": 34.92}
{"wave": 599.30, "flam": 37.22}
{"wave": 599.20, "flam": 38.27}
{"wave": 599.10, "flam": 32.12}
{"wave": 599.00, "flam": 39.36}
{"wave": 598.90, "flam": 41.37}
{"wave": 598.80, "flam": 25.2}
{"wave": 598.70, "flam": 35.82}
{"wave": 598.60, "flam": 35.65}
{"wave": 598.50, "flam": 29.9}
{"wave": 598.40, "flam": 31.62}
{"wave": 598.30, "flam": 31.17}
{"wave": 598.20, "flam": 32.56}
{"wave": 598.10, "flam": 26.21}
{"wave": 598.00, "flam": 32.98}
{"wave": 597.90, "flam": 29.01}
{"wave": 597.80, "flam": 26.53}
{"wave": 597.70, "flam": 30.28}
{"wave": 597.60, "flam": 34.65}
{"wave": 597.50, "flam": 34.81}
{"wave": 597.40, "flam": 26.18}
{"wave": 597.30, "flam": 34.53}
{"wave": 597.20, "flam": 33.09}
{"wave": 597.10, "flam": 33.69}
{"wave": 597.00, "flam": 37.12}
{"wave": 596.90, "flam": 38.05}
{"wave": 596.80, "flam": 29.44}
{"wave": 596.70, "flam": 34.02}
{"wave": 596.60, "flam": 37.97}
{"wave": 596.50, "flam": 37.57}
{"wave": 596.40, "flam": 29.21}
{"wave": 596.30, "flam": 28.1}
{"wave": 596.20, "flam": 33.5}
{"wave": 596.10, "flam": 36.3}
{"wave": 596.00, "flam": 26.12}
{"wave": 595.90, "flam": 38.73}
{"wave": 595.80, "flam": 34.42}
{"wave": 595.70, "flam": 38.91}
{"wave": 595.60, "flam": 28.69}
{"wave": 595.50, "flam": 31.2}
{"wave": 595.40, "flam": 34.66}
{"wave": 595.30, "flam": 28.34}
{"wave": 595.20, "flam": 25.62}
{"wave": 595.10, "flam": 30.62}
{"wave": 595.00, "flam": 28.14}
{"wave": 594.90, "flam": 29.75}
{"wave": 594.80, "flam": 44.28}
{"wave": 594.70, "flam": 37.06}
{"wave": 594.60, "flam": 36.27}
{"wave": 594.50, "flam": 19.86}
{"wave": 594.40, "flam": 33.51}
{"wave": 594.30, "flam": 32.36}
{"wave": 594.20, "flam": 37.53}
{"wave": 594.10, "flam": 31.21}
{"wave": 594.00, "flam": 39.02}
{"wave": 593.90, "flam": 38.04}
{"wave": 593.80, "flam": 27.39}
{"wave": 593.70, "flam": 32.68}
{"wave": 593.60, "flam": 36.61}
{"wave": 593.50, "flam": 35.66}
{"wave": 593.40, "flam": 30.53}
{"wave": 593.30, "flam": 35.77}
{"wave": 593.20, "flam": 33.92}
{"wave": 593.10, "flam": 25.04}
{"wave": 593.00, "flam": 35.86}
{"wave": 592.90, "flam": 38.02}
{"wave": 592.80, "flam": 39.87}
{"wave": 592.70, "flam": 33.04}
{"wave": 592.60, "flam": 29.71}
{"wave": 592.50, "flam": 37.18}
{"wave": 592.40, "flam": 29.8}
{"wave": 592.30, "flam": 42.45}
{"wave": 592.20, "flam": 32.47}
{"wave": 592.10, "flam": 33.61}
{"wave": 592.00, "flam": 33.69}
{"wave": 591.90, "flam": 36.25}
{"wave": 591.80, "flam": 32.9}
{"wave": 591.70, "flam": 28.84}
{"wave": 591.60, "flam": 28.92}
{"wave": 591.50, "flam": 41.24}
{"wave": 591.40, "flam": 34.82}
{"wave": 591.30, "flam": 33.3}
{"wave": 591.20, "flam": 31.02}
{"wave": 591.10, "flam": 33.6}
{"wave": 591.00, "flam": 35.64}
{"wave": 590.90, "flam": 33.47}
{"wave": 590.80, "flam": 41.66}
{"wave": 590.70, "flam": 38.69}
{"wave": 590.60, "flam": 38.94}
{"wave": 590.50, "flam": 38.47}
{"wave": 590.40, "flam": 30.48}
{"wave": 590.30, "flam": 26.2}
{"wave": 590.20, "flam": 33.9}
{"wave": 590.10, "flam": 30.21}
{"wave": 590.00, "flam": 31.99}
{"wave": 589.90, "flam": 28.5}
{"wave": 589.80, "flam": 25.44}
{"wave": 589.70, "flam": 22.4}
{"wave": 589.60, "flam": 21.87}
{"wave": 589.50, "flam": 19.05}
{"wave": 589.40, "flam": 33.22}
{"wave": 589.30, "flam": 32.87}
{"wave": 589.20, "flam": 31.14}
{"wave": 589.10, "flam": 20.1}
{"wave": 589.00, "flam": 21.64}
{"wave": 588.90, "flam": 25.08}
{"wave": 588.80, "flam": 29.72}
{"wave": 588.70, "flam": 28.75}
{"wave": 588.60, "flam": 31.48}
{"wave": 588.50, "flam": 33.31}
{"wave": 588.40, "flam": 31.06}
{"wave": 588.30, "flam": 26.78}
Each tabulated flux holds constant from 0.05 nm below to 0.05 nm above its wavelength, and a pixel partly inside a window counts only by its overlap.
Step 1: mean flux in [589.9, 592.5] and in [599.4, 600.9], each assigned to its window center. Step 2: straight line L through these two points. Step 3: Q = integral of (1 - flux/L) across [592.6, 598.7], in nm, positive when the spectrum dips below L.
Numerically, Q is 0.18 nm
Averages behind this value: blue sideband 34.1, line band 32.9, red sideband 33.8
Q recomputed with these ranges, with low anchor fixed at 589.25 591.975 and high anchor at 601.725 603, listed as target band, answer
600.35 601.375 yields -0.05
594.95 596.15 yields 0.03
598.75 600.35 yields -0.05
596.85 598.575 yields 0.06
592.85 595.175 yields -0.06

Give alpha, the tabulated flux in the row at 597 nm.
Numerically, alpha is 37.12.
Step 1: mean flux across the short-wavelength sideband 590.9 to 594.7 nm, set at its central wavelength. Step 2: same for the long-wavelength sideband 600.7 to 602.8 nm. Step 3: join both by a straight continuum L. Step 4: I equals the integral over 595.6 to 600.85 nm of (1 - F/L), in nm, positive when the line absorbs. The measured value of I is 0.08 nm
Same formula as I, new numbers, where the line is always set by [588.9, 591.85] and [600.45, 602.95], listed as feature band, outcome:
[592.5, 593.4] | -0.06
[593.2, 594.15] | -0.07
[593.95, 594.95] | -0.06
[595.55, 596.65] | -0.04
